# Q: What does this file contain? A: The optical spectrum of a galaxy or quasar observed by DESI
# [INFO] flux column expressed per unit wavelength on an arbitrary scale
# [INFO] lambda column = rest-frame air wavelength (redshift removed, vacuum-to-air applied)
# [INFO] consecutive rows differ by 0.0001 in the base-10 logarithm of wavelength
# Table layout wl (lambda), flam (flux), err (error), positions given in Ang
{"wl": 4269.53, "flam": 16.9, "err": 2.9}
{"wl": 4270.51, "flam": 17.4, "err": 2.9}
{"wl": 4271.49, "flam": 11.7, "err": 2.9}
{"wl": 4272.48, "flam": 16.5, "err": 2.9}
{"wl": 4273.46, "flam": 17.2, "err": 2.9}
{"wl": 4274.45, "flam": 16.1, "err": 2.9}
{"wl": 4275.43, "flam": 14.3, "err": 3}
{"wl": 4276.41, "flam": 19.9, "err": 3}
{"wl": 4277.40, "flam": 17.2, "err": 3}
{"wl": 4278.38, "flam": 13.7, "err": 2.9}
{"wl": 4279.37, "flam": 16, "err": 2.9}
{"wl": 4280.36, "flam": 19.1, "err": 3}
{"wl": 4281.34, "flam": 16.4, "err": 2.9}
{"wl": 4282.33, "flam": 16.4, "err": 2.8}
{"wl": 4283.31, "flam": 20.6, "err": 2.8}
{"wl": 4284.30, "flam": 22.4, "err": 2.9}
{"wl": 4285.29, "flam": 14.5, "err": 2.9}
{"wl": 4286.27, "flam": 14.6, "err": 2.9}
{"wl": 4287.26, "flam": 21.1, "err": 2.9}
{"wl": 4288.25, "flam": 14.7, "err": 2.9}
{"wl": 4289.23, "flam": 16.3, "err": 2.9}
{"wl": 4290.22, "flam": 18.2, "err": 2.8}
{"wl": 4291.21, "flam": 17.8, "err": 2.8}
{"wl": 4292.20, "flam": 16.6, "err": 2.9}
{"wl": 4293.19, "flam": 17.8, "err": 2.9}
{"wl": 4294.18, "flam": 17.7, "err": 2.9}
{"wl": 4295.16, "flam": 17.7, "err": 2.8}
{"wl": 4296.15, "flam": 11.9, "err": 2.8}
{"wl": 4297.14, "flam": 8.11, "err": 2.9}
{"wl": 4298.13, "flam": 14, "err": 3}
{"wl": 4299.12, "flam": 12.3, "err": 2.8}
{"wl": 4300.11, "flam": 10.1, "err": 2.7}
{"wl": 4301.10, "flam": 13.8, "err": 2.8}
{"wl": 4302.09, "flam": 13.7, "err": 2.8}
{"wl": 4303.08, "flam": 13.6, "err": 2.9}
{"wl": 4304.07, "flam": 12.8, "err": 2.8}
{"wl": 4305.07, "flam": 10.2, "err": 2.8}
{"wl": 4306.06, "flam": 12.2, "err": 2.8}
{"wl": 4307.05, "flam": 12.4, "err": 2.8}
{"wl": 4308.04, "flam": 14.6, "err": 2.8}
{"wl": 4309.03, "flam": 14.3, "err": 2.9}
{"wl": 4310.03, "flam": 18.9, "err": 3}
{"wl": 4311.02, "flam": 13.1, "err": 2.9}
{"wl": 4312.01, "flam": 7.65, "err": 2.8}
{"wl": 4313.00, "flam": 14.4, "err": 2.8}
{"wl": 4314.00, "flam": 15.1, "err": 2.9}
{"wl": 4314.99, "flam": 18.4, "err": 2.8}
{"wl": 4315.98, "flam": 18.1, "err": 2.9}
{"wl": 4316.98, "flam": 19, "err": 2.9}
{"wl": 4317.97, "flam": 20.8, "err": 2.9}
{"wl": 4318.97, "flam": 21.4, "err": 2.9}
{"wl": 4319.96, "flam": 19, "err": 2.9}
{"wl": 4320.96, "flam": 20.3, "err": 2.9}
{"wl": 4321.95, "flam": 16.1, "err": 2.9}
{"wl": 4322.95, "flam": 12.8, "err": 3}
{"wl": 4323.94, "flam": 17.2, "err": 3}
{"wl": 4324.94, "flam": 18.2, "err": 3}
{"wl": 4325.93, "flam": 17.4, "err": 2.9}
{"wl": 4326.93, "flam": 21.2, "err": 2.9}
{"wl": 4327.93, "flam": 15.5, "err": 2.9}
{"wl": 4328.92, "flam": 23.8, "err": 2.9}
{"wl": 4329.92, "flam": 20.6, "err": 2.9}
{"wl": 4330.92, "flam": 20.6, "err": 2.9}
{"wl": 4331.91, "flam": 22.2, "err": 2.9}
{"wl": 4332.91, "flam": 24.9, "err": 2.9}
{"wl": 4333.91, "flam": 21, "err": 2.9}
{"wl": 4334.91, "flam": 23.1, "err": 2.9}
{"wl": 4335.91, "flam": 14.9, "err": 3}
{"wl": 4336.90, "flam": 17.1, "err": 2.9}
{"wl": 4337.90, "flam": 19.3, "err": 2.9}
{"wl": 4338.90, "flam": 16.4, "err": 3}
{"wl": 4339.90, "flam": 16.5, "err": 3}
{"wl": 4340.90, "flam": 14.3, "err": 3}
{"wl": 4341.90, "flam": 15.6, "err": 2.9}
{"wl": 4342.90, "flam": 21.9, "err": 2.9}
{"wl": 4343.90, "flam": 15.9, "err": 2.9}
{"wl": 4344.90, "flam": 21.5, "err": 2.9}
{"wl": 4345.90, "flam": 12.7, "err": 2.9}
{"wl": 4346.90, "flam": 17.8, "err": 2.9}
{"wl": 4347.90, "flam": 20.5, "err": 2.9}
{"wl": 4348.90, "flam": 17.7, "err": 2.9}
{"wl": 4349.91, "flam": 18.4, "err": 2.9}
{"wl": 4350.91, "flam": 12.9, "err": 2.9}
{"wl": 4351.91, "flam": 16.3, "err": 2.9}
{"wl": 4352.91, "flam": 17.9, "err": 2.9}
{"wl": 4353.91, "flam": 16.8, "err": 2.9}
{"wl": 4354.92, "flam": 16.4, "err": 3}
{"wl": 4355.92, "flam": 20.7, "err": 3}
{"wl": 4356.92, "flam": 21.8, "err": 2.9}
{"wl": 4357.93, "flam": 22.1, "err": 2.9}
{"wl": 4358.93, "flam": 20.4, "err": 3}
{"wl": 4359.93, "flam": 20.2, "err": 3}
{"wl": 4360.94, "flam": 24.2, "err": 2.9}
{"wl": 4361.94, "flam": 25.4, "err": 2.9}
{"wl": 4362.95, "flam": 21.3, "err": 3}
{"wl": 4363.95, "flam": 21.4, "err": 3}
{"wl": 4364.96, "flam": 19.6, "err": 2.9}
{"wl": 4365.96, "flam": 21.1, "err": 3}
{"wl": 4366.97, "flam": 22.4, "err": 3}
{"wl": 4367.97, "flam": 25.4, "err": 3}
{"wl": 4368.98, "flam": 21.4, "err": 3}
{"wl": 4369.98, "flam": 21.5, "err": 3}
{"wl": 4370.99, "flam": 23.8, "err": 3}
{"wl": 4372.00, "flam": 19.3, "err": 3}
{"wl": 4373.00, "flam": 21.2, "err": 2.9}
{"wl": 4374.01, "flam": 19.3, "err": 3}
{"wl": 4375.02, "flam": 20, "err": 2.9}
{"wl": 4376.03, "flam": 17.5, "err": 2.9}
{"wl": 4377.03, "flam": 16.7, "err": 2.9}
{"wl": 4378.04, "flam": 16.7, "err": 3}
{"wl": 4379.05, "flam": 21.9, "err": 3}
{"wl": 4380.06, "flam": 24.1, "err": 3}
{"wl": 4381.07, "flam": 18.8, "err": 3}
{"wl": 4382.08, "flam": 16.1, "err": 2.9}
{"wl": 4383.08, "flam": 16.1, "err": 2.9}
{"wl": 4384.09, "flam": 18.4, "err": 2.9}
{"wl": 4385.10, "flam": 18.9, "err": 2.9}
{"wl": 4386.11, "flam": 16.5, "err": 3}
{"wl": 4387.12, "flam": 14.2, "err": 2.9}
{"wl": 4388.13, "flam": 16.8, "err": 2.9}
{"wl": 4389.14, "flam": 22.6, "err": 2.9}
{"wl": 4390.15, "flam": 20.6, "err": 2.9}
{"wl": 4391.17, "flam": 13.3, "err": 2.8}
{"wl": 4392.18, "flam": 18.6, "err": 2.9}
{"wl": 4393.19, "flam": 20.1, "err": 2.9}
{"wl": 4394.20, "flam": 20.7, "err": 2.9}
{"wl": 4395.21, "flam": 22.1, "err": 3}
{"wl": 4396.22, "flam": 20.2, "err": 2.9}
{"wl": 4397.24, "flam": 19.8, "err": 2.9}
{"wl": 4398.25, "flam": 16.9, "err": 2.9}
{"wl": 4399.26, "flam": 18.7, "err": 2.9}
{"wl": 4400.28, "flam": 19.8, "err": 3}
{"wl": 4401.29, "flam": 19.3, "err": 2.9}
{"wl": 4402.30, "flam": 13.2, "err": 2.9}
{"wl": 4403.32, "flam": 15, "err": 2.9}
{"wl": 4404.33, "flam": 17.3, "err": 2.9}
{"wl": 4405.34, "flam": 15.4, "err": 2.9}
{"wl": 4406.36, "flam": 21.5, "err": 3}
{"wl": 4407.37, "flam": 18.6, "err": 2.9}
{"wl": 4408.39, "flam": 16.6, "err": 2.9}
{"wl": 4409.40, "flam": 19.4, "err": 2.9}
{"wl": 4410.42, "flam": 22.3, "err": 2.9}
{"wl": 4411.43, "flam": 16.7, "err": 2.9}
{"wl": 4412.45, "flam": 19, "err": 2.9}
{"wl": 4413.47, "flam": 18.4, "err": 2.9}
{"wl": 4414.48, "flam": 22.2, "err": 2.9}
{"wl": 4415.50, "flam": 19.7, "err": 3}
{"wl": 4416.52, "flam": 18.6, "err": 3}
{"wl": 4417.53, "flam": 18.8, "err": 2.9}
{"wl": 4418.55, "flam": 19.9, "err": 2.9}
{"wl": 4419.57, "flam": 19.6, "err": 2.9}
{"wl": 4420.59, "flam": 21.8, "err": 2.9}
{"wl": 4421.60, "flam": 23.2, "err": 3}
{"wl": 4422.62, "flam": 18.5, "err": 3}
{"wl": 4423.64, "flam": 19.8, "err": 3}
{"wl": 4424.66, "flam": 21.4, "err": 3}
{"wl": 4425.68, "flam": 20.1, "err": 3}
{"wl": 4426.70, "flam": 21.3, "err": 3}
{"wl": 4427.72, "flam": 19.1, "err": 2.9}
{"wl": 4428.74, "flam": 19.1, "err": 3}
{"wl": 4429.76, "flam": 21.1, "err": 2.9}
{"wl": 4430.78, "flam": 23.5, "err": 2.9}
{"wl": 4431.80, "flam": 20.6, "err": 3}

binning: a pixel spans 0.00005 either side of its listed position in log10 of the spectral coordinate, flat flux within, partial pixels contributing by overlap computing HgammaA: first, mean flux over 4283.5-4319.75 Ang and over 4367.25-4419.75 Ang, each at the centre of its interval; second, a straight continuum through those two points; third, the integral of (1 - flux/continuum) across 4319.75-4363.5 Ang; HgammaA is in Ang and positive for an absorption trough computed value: -5.0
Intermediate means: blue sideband 15.4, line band 18.9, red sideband 19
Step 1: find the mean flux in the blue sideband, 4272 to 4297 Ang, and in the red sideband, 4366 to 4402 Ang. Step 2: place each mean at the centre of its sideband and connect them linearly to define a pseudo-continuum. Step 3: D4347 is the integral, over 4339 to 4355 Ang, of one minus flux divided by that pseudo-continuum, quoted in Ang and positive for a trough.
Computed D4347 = 1.2 Ang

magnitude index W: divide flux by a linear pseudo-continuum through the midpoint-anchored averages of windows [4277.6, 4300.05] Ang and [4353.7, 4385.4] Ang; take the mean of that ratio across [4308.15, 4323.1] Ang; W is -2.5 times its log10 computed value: 0.06 mag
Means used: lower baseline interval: 16.2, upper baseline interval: 20.4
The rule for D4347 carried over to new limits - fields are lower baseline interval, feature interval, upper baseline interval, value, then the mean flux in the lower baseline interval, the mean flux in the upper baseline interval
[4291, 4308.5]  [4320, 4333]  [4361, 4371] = -1.43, 13.7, 22.3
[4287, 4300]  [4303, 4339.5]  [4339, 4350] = -1.59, 15.4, 17.4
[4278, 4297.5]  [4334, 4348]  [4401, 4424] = -0.07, 16.7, 18.9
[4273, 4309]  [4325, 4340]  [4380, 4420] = -2.76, 15.4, 18.6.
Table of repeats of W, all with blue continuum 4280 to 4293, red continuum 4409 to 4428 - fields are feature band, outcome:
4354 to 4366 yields -0.12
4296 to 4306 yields 0.43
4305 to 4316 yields 0.27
